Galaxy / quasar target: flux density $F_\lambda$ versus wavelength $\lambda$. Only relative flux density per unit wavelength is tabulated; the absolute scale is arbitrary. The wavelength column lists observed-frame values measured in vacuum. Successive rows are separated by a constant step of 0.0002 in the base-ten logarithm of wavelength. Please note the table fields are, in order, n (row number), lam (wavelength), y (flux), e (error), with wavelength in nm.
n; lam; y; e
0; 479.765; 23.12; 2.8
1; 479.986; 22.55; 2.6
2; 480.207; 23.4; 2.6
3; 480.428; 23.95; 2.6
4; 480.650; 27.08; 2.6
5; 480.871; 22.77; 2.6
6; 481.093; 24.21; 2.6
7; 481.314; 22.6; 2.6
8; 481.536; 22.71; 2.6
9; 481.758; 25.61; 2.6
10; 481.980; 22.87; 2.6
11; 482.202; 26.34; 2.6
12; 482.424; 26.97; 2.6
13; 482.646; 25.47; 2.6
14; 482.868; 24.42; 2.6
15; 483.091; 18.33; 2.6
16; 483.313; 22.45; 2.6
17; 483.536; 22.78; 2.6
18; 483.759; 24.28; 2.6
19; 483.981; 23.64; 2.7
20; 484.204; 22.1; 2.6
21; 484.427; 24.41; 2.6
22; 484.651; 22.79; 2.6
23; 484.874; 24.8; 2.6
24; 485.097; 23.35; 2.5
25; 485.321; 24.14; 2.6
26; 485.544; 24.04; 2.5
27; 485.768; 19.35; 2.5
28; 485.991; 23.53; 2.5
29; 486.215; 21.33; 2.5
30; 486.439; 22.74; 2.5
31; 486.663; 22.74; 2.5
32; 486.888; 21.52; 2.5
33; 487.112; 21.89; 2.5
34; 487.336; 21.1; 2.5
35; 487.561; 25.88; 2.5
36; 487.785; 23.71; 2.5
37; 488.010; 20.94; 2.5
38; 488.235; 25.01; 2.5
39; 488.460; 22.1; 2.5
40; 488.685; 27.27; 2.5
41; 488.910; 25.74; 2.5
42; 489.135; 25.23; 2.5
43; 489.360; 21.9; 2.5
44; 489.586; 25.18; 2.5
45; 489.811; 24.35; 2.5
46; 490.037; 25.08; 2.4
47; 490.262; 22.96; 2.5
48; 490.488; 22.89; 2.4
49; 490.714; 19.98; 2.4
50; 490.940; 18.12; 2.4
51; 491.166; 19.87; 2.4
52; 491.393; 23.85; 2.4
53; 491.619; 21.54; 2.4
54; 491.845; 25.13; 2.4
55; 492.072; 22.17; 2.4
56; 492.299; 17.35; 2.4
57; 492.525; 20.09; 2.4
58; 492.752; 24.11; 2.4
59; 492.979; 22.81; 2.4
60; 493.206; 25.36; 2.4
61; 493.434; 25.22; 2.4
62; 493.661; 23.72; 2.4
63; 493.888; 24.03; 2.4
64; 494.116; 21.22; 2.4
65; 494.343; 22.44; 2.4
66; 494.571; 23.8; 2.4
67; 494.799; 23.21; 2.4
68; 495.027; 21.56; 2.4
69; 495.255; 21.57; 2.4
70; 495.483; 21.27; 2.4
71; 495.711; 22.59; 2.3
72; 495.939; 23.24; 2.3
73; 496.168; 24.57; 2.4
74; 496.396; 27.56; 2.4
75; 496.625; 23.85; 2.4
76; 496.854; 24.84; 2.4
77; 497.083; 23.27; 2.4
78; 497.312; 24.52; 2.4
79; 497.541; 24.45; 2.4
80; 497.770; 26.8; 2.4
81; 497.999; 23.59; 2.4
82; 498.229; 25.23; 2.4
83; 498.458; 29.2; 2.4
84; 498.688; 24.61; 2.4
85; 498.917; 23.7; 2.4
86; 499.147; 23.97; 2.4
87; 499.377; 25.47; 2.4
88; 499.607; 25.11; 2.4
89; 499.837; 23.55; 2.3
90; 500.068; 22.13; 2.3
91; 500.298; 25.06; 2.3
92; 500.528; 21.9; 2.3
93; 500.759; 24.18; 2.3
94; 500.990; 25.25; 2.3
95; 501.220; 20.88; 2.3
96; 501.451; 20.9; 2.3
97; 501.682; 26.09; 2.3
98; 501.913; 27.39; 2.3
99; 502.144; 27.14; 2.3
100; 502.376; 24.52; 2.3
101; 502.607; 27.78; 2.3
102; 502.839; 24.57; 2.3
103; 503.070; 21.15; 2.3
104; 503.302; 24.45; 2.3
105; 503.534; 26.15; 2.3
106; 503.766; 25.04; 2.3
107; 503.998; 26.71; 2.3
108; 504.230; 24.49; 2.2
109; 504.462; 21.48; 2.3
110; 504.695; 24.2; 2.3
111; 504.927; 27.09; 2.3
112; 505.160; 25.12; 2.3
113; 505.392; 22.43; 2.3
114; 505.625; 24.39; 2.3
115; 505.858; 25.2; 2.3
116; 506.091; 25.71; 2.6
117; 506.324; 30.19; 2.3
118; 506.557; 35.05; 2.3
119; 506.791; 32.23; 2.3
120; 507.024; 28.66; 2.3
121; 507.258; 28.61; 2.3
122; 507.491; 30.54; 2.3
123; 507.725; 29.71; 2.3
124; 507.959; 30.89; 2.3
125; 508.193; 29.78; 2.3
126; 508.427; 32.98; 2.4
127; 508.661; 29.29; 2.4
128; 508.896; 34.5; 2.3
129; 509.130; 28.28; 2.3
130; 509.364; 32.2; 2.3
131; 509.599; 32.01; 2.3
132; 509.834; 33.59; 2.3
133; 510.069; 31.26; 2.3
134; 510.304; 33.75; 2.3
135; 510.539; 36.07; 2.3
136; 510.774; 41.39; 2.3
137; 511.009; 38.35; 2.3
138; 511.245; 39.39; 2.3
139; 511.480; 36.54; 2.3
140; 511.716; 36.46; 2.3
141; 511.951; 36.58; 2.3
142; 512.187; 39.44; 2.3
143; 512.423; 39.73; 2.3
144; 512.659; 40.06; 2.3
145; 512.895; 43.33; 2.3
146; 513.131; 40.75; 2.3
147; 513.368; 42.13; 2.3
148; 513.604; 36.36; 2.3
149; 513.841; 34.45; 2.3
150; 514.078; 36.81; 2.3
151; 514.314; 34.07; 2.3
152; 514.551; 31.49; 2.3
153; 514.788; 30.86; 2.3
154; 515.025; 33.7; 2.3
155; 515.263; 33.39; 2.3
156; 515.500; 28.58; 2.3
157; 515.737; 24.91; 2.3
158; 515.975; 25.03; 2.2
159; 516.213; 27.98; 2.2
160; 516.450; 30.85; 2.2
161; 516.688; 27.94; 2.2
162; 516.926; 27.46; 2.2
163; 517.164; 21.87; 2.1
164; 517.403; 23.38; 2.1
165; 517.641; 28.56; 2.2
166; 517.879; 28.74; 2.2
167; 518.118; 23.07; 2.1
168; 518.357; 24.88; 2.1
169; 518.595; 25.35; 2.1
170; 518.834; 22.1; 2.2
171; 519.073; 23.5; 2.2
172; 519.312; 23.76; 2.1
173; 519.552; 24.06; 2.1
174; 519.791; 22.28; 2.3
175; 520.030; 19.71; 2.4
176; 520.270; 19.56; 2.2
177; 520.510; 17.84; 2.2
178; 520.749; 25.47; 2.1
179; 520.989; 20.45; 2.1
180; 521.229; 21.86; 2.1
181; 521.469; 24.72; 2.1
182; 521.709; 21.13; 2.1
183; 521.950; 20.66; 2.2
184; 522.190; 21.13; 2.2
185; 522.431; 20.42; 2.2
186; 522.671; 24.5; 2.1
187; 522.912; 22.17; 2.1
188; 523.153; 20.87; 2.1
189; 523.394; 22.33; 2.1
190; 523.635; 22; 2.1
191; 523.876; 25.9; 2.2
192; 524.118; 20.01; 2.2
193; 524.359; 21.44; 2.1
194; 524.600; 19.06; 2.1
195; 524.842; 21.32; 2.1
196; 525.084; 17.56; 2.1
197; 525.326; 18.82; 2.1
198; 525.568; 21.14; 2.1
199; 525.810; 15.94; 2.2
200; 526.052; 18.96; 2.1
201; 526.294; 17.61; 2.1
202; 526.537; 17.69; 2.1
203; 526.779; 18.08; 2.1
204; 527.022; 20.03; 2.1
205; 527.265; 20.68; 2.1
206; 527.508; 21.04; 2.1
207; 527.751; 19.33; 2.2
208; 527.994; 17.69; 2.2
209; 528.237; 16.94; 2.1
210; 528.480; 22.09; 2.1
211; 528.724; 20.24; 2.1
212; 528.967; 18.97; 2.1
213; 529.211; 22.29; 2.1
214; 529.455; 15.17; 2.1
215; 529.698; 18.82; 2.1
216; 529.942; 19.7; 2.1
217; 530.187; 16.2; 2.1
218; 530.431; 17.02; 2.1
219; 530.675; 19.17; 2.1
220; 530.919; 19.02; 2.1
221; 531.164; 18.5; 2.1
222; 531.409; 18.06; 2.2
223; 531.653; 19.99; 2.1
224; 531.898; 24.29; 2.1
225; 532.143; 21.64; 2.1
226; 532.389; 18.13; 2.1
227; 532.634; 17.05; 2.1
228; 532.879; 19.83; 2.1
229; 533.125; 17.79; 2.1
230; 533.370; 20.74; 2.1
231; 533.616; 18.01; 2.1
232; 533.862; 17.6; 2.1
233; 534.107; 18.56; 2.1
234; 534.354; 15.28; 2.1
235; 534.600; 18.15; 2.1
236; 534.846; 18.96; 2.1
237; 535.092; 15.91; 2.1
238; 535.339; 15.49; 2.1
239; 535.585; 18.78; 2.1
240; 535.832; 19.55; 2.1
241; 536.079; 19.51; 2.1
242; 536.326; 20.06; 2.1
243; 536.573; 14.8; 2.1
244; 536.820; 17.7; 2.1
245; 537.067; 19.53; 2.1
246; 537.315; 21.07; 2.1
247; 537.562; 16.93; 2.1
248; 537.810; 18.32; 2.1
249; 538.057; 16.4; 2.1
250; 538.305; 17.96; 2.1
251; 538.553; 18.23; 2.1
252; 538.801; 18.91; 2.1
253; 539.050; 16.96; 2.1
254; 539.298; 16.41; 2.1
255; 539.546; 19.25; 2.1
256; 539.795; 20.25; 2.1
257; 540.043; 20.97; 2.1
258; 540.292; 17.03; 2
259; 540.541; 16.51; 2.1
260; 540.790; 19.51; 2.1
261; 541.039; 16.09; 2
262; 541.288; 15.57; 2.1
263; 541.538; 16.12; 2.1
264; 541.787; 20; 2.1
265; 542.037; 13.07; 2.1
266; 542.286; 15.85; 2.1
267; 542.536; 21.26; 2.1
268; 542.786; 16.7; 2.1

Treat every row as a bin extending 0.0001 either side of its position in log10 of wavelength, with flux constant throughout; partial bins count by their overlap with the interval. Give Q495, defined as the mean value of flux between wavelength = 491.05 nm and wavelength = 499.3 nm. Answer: 23.5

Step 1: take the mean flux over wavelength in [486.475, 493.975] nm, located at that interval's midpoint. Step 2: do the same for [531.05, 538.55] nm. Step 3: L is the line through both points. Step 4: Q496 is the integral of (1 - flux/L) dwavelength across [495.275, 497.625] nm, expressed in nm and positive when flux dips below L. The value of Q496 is -0.164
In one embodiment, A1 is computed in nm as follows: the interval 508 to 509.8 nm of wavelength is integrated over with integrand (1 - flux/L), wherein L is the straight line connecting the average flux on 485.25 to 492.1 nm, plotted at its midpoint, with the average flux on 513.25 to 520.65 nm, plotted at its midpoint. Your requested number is -0.35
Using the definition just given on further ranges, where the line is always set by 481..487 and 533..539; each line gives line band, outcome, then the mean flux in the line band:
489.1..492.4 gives 0.046 nm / 22.3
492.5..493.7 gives -0.075 nm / 23.8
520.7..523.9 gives -0.456 nm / 22.2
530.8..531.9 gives -0.057 nm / 19.5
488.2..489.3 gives -0.101 nm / 24.9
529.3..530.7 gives 0.075 nm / 17.7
